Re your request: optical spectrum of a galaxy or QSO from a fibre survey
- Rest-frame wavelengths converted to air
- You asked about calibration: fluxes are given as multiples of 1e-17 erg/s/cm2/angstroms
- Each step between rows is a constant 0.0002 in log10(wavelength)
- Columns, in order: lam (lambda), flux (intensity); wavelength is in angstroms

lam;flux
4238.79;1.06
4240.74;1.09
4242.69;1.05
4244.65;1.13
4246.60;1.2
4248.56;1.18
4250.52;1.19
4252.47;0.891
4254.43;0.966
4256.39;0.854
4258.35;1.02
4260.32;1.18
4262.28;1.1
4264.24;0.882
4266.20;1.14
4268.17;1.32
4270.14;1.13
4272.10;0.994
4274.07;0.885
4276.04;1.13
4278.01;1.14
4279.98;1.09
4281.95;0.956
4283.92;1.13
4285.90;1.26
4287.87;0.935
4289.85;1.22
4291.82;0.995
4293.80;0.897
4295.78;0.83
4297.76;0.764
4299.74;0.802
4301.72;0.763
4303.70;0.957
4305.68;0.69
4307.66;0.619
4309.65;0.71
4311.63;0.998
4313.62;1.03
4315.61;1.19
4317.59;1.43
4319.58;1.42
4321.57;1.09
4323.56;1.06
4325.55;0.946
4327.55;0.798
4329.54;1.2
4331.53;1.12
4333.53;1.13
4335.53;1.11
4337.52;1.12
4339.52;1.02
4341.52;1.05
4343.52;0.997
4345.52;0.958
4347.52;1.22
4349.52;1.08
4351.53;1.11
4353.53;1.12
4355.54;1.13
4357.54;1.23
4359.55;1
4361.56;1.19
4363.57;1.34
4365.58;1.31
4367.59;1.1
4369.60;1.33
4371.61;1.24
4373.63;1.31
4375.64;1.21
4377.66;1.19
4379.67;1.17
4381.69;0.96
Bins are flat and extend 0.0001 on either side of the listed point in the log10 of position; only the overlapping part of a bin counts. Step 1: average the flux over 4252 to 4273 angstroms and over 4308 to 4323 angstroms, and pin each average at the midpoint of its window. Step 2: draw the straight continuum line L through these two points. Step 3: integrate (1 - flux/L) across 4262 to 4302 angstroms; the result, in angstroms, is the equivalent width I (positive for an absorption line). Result 1.7 angstroms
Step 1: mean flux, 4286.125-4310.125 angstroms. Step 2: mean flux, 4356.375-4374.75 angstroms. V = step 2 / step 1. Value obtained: 1.4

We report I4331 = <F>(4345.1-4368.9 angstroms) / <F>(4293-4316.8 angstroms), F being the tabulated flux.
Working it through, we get 1.35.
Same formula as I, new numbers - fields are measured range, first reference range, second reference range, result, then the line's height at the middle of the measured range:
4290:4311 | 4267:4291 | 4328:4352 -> 5.21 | 1.09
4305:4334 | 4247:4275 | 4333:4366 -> 1.81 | 1.1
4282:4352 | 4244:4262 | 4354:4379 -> 8.08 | 1.15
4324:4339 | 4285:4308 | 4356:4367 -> 0.09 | 1.06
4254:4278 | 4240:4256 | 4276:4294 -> 0.53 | 1.08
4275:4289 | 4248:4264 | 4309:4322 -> -0.15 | 1.08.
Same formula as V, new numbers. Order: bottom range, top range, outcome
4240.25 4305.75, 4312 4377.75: 1.11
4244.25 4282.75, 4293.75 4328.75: 0.89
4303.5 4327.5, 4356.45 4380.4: 1.21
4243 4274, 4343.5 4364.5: 1.05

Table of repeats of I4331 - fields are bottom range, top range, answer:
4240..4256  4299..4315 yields 0.77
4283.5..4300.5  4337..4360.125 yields 1.11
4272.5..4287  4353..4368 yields 1.10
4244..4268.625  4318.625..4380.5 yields 1.06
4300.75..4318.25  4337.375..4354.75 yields 1.16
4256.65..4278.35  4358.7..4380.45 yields 1.14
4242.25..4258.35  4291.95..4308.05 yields 0.77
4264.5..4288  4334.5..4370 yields 1.04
